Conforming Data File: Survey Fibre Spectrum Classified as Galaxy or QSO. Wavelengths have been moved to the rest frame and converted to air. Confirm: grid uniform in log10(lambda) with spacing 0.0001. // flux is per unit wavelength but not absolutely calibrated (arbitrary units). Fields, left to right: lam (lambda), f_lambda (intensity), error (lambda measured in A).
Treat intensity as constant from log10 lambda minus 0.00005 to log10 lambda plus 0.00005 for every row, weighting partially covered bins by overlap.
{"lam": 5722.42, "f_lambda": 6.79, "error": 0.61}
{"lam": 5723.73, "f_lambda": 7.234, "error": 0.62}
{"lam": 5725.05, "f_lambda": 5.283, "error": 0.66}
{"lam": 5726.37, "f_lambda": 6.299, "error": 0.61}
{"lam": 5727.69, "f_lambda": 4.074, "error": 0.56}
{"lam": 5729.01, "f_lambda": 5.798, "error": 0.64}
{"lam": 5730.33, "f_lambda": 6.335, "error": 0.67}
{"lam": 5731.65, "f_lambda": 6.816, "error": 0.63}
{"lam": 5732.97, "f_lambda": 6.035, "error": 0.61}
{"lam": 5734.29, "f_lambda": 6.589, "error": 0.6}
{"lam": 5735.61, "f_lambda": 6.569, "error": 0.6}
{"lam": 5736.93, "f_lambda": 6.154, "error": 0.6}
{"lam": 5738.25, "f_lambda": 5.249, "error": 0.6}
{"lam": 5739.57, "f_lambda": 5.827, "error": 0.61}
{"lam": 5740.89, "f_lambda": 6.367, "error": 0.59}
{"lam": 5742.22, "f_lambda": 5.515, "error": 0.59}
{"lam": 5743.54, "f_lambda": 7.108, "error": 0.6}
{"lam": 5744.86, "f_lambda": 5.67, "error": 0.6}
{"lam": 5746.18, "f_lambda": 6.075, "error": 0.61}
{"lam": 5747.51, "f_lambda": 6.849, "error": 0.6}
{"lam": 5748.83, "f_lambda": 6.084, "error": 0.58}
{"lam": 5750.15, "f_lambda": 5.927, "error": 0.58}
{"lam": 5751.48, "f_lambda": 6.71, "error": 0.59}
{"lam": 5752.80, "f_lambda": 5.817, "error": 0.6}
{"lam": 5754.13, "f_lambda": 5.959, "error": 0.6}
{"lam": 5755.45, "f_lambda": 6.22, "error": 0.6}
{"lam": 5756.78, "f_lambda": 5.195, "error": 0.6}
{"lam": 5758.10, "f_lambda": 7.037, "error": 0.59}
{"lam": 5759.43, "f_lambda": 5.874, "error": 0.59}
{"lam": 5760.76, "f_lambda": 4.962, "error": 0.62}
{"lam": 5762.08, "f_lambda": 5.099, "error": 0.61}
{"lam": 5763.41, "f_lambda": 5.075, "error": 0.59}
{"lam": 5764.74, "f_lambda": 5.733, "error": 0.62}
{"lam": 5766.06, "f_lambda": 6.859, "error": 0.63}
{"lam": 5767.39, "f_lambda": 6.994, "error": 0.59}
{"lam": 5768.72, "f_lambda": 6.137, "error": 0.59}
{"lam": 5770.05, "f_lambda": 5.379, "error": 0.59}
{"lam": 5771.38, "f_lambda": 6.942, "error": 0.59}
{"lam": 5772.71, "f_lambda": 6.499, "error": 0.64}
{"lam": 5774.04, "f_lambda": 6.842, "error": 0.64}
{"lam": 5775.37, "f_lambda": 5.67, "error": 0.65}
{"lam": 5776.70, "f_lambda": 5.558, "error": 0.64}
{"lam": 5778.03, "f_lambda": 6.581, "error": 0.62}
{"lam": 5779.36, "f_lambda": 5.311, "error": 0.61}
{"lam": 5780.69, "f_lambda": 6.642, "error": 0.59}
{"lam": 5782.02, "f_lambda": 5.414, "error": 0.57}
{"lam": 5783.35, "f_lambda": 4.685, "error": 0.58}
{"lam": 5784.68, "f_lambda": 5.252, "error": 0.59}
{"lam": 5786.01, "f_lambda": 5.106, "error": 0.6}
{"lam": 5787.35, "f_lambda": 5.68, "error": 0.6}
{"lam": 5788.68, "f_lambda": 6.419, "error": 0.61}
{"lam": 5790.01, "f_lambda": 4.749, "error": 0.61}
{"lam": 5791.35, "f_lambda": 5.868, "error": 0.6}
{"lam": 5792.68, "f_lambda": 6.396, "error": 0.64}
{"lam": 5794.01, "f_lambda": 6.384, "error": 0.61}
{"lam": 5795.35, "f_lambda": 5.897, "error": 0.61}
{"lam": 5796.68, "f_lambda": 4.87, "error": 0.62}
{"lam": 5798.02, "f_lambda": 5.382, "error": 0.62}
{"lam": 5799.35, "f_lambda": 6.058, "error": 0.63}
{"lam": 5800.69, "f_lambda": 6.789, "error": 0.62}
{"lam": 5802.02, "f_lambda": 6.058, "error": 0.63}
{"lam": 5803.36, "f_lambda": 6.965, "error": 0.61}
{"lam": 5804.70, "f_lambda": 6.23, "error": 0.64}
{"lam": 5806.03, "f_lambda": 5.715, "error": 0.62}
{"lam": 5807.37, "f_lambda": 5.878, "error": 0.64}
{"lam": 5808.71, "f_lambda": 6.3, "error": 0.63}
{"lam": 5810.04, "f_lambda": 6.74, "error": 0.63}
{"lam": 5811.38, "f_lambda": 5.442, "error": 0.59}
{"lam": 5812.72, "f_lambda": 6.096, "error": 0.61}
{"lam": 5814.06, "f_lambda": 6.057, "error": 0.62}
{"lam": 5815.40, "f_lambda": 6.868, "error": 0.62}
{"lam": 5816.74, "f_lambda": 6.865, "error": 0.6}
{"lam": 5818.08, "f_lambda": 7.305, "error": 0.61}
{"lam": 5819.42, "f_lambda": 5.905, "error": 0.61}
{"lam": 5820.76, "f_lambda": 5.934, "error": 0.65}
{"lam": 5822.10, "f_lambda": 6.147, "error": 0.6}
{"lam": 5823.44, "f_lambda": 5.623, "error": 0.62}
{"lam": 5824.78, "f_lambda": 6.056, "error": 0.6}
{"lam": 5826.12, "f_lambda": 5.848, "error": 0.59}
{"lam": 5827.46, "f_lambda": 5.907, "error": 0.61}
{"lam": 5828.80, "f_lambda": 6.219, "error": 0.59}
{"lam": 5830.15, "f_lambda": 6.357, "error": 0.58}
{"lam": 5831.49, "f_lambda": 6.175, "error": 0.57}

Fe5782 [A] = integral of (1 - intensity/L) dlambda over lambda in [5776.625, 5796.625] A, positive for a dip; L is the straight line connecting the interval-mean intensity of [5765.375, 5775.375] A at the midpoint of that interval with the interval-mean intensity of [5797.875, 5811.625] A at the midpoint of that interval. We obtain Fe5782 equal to 2.0 A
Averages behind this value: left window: 6.46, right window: 6.19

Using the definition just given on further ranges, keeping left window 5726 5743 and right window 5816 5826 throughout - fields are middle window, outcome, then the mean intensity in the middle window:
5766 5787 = 0.5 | 5.96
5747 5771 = 0.2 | 6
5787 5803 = 0.7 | 5.91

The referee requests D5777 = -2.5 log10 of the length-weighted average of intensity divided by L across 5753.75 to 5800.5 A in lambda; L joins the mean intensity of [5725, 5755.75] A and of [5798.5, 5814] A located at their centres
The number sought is 0.05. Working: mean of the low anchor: 6.07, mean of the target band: 5.86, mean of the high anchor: 6.19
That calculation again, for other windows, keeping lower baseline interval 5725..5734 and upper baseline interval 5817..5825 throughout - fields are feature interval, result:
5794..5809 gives 0.02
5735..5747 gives -0.03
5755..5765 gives 0.07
